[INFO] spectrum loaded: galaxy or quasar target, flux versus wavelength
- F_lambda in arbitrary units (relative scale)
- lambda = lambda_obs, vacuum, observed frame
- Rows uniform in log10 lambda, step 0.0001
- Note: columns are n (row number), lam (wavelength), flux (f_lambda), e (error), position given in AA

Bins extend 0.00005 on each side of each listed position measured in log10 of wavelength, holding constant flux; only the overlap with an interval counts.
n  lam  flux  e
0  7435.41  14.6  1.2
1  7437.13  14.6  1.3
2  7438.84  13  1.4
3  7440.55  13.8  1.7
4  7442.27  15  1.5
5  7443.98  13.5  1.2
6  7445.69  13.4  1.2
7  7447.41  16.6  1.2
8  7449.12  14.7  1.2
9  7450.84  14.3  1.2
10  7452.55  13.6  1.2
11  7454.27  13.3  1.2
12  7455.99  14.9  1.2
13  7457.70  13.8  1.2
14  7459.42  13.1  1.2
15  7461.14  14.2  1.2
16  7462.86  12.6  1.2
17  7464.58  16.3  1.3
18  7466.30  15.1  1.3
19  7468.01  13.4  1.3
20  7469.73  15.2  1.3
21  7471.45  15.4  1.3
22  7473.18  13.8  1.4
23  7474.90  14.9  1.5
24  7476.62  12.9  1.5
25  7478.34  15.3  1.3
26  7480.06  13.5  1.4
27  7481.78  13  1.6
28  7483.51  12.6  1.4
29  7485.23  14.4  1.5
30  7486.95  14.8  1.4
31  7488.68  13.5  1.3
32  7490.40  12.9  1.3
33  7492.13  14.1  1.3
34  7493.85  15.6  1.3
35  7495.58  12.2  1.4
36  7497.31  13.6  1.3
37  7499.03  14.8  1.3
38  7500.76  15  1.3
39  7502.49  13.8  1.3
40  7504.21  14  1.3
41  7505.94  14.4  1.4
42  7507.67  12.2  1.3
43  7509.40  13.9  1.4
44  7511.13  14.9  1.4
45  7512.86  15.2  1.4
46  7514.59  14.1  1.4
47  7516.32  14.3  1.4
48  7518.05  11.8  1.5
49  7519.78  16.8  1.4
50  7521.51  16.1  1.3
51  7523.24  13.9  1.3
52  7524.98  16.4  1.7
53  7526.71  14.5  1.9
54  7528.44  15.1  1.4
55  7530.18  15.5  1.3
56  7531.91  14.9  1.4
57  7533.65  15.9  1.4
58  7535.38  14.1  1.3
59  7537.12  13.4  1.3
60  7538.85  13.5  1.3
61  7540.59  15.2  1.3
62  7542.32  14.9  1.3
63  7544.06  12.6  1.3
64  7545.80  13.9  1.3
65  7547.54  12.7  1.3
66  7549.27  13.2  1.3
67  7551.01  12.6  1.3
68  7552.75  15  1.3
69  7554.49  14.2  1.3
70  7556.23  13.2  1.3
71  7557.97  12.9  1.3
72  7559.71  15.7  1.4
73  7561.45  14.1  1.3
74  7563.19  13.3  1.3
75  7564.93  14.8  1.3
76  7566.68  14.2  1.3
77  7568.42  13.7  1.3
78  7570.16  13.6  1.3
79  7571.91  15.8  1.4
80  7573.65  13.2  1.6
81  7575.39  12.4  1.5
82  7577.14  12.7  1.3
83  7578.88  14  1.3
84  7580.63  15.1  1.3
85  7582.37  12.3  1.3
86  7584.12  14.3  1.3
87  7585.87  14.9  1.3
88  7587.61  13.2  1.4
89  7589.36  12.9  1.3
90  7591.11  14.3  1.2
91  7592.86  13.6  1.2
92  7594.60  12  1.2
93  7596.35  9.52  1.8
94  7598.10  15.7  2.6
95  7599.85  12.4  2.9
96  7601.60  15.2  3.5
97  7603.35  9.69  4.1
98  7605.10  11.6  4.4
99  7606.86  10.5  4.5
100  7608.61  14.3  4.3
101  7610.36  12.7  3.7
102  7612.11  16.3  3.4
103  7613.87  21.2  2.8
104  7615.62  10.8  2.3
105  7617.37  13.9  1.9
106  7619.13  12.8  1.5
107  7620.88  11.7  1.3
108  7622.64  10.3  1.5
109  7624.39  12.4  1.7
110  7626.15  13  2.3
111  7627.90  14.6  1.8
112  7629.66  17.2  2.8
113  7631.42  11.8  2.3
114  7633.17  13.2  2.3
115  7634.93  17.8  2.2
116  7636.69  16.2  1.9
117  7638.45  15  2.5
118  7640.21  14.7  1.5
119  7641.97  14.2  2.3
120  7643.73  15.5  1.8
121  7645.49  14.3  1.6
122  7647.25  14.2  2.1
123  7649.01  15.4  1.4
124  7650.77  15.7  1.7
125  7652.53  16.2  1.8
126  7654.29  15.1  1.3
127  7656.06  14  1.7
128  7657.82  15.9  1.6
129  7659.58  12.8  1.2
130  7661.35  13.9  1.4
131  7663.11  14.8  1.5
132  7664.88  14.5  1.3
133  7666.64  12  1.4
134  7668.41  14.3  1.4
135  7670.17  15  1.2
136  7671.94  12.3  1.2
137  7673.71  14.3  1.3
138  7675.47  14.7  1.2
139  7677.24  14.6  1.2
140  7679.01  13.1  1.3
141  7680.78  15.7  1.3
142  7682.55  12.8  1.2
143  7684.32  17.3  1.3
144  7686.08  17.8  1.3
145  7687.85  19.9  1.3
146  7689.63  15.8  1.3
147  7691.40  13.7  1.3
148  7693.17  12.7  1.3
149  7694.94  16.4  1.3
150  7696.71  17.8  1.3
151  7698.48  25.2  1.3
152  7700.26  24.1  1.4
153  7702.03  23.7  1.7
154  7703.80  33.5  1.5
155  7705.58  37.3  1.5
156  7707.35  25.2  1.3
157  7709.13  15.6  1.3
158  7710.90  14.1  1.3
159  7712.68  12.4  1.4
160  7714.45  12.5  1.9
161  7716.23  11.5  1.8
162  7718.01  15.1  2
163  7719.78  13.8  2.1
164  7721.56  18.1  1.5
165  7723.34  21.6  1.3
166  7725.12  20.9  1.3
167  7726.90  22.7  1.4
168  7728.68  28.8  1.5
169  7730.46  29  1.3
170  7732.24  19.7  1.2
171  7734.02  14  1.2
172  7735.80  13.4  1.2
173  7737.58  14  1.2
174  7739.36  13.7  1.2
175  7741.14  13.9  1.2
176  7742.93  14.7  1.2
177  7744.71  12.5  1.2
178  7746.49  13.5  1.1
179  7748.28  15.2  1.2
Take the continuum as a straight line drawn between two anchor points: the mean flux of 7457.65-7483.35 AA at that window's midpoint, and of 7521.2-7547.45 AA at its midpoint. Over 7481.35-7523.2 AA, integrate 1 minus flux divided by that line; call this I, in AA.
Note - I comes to 0.8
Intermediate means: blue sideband 14.1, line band 14.1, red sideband 14.6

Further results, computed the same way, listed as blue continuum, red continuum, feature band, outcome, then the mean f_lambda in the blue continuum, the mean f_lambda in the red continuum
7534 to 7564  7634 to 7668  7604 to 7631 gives 1.9 AA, 13.8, 14.8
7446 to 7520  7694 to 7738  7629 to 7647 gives 3.1 AA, 14.1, 20.1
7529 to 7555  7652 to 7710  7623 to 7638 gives 1.7 AA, 14.1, 17.3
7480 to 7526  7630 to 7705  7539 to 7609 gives 7.0 AA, 14.2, 16.1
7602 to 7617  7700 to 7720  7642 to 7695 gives 7.5 AA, 13.5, 20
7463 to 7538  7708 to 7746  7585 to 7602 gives 2.2 AA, 14.3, 16.8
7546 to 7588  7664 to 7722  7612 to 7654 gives 2.9 AA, 13.8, 17.2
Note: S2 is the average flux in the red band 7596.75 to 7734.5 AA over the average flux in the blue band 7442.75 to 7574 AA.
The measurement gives 1.1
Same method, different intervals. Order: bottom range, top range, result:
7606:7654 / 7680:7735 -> 1.35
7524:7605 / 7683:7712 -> 1.48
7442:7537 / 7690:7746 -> 1.31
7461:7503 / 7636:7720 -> 1.16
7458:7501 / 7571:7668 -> 0.99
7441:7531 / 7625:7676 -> 1.02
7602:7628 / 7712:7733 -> 1.45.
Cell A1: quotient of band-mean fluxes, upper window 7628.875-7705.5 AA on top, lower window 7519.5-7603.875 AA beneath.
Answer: 1.2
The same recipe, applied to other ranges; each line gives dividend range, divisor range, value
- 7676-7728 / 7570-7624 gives 1.39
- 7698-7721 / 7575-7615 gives 1.49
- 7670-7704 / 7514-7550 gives 1.20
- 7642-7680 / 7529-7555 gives 1.02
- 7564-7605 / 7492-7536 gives 0.92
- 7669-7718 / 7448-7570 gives 1.25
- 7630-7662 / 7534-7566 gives 1.07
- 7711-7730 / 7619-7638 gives 1.29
